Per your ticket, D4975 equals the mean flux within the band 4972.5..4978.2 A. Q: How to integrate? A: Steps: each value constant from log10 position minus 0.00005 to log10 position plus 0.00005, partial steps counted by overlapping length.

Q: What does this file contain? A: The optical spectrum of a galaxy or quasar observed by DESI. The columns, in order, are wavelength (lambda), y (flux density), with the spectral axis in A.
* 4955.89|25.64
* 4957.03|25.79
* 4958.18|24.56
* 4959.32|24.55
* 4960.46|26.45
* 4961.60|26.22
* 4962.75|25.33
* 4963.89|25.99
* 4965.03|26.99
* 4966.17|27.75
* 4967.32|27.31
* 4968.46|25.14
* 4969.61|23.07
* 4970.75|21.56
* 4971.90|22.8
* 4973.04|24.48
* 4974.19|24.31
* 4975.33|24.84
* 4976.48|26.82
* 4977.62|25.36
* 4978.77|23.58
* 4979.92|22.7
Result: 25.2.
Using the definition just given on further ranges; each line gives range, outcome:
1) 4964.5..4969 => 26.8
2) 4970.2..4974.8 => 23.3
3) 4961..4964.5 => 25.9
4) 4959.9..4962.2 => 26.3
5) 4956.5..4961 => 25.3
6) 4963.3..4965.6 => 26.6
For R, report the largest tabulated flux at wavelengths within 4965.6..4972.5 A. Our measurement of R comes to 27.75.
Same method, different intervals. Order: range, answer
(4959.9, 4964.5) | 26.45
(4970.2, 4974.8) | 24.48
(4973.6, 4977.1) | 26.82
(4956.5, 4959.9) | 25.79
